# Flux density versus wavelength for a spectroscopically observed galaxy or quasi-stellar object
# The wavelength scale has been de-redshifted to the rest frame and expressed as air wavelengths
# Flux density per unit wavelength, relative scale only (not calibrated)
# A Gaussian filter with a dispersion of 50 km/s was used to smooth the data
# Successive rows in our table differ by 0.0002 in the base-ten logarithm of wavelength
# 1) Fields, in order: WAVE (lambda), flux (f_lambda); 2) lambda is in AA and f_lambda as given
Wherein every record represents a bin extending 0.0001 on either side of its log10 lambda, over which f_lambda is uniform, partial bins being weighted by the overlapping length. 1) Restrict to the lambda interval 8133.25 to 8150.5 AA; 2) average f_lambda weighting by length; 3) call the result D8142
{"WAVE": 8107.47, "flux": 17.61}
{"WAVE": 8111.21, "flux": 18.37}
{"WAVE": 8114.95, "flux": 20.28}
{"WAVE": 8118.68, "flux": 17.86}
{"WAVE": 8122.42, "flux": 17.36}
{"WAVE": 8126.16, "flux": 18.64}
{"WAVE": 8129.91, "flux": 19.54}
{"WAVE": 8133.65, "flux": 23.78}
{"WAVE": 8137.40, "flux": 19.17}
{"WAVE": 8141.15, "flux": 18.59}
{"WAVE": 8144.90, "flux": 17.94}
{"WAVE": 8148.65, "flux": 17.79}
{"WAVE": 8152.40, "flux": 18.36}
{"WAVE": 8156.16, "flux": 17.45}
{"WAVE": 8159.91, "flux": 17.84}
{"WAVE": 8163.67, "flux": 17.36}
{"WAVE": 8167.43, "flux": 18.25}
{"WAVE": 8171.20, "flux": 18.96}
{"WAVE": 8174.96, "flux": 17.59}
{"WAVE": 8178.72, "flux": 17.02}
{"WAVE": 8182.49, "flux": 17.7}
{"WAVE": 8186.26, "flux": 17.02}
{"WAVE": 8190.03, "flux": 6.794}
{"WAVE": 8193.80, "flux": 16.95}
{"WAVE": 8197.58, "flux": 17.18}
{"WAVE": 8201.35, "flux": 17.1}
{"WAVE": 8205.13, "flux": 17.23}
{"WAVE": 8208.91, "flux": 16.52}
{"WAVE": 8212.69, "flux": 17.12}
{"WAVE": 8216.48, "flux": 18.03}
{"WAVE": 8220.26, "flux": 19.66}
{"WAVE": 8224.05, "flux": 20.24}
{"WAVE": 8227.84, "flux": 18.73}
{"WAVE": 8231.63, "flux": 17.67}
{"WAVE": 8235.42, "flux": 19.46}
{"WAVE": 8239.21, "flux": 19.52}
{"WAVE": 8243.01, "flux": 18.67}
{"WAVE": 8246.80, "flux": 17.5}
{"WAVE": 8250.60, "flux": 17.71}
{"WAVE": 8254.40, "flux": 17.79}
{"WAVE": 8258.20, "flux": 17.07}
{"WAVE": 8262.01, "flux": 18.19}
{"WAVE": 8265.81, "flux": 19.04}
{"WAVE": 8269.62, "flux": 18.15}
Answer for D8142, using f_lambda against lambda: 19.1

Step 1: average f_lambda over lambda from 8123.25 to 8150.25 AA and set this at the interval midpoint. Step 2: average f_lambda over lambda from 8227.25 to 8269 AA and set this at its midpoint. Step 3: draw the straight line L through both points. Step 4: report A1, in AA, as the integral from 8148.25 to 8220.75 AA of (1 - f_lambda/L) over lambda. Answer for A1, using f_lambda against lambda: 7.0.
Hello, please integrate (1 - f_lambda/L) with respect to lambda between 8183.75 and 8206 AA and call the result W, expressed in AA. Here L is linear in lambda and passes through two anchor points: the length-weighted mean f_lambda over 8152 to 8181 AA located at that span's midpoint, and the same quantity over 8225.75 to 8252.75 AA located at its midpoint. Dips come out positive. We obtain 3.4 AA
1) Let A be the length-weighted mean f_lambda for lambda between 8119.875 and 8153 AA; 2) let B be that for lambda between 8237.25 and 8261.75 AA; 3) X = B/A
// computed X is 0.95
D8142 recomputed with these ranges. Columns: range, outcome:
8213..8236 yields 18.8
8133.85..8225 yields 17.5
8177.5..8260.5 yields 17.4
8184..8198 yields 14.3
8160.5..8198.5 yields 16.5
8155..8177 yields 17.9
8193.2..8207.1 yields 17.1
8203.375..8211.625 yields 16.9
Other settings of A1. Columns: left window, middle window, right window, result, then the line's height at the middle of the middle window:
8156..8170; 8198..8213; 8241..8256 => 0.74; 17.9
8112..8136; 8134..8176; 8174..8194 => -2.46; 17.3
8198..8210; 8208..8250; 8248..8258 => -2.83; 17.3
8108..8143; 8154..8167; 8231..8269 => 0.90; 19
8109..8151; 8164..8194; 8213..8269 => 3.95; 18.8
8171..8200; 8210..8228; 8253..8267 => -1.87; 16.9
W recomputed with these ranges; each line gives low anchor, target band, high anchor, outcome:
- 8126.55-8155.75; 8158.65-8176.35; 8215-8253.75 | 1.0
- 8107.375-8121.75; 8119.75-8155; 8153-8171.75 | -1.4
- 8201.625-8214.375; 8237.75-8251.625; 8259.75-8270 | -0.3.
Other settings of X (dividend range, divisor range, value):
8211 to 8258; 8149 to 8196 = 1.10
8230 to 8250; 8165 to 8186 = 1.04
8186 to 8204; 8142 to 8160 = 0.83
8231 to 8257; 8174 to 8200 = 1.17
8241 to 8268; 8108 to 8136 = 0.93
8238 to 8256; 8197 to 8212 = 1.07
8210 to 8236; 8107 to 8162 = 0.99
